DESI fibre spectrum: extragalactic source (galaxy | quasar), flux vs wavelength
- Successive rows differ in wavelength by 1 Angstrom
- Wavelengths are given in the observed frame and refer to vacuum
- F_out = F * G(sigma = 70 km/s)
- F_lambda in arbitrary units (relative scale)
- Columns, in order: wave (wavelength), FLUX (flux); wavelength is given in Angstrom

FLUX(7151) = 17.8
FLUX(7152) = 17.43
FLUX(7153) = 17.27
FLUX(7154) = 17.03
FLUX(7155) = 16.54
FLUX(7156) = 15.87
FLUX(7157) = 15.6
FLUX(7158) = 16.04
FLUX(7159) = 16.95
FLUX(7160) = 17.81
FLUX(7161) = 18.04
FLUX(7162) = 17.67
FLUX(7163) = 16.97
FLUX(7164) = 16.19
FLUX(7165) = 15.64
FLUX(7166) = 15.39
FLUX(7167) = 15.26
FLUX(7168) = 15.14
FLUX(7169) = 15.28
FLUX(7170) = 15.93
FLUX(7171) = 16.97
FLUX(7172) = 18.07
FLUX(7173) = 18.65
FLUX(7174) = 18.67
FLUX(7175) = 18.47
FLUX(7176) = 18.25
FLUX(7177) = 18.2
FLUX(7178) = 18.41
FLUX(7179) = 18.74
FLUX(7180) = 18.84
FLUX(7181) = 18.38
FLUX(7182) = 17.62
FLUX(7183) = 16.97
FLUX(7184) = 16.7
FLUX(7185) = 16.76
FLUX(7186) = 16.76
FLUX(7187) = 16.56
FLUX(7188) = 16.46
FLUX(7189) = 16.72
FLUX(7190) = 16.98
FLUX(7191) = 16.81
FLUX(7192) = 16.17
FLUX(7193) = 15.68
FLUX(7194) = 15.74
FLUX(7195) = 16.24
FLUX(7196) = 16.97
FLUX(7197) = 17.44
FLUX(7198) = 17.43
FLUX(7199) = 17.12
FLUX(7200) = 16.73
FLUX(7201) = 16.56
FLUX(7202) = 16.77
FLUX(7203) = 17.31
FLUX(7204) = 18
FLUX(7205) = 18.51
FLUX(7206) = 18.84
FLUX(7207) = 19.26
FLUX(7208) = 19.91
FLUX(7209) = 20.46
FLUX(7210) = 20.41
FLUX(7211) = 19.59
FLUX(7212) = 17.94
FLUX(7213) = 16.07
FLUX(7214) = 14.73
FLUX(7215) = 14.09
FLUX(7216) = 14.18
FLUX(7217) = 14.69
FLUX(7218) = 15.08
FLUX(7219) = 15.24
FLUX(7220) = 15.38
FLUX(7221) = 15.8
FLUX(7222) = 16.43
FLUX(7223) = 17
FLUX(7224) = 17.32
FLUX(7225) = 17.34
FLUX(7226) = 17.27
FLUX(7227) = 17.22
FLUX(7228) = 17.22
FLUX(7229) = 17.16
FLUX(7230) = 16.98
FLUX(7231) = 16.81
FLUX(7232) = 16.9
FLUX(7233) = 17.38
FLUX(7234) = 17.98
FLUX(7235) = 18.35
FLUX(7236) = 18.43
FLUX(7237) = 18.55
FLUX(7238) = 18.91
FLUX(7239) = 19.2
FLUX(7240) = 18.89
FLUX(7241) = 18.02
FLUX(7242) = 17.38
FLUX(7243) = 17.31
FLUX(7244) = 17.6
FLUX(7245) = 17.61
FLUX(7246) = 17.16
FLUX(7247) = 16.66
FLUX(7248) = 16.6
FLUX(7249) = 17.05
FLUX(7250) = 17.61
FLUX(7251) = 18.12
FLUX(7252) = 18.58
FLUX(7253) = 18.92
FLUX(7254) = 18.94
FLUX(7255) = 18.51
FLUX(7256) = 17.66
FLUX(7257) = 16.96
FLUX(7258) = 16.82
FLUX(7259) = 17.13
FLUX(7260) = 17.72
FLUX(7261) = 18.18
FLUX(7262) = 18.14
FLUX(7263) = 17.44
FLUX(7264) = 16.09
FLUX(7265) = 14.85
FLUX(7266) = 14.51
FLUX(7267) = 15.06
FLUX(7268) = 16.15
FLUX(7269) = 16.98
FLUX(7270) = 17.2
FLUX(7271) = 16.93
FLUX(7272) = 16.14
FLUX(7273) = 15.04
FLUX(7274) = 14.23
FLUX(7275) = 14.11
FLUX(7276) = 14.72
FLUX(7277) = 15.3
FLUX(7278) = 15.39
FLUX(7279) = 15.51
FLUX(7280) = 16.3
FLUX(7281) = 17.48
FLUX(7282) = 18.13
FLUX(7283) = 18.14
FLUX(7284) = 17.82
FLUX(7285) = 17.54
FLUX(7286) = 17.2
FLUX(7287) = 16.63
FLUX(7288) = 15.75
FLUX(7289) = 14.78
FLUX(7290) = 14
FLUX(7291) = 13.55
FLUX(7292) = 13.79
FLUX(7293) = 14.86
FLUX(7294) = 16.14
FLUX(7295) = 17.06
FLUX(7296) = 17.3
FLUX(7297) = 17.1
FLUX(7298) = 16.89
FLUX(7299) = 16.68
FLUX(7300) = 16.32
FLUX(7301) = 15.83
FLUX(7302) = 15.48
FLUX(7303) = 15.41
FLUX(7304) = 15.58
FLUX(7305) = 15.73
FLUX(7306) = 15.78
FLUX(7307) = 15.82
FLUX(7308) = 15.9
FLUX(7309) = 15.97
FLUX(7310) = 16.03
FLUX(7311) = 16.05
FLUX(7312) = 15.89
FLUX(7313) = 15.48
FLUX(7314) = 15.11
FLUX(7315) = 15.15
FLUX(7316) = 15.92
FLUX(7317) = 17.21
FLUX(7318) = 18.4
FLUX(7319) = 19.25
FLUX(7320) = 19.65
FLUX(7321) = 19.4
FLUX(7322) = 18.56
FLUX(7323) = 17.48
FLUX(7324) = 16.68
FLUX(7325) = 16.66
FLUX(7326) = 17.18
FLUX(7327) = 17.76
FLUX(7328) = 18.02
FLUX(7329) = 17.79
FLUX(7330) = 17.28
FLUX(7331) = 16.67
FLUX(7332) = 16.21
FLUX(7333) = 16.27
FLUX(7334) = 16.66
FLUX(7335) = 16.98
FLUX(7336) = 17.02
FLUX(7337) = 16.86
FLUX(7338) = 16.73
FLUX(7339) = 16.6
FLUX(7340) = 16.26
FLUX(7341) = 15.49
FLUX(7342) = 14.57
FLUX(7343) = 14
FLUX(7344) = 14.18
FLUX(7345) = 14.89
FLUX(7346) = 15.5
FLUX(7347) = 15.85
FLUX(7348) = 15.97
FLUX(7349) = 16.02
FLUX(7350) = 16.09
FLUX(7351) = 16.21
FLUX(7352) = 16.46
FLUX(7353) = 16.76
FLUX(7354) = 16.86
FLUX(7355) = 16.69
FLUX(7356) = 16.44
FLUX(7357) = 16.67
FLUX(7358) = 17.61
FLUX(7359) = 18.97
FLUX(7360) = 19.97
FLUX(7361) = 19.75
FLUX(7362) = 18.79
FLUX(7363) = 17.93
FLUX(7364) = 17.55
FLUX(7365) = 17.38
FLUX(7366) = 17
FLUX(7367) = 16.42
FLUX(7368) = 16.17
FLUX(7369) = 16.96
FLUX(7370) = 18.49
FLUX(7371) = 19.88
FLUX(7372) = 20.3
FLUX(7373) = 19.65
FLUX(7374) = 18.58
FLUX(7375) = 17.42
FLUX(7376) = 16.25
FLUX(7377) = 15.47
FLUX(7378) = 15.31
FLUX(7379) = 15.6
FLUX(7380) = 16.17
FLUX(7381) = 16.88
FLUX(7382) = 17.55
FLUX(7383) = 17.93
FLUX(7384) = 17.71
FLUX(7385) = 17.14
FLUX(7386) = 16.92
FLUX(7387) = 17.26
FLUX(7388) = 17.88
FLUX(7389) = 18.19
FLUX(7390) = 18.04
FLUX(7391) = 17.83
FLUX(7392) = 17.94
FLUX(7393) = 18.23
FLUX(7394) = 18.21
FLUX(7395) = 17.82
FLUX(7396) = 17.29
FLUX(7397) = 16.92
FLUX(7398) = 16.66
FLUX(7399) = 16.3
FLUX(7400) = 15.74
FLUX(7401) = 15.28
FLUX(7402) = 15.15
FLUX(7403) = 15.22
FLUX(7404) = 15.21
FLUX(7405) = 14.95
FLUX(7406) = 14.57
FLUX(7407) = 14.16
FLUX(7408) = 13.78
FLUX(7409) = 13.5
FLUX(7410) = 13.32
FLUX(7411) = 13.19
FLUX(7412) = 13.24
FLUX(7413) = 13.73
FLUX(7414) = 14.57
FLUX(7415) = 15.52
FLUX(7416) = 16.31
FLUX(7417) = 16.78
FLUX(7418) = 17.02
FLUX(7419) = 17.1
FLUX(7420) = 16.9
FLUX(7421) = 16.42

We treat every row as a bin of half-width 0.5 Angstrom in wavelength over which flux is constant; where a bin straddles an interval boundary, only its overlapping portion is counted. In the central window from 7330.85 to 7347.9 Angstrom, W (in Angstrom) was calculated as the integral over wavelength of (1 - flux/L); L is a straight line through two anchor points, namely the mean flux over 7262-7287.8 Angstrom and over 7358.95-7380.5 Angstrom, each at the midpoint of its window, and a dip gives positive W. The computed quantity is 1.30 Angstrom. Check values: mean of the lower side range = 16.2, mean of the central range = 15.9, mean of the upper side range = 17.7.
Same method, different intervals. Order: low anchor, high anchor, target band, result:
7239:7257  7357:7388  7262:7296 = 3.5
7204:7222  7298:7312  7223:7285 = -2.1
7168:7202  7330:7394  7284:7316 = 2.3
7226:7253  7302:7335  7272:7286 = 0.9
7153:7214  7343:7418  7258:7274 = 0.5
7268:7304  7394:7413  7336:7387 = -4.8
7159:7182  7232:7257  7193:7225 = 1.2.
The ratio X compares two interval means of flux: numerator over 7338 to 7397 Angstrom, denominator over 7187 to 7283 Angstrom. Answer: 1.00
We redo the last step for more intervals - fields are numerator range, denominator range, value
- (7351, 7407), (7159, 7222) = 1.01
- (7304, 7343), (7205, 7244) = 0.96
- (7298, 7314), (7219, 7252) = 0.91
